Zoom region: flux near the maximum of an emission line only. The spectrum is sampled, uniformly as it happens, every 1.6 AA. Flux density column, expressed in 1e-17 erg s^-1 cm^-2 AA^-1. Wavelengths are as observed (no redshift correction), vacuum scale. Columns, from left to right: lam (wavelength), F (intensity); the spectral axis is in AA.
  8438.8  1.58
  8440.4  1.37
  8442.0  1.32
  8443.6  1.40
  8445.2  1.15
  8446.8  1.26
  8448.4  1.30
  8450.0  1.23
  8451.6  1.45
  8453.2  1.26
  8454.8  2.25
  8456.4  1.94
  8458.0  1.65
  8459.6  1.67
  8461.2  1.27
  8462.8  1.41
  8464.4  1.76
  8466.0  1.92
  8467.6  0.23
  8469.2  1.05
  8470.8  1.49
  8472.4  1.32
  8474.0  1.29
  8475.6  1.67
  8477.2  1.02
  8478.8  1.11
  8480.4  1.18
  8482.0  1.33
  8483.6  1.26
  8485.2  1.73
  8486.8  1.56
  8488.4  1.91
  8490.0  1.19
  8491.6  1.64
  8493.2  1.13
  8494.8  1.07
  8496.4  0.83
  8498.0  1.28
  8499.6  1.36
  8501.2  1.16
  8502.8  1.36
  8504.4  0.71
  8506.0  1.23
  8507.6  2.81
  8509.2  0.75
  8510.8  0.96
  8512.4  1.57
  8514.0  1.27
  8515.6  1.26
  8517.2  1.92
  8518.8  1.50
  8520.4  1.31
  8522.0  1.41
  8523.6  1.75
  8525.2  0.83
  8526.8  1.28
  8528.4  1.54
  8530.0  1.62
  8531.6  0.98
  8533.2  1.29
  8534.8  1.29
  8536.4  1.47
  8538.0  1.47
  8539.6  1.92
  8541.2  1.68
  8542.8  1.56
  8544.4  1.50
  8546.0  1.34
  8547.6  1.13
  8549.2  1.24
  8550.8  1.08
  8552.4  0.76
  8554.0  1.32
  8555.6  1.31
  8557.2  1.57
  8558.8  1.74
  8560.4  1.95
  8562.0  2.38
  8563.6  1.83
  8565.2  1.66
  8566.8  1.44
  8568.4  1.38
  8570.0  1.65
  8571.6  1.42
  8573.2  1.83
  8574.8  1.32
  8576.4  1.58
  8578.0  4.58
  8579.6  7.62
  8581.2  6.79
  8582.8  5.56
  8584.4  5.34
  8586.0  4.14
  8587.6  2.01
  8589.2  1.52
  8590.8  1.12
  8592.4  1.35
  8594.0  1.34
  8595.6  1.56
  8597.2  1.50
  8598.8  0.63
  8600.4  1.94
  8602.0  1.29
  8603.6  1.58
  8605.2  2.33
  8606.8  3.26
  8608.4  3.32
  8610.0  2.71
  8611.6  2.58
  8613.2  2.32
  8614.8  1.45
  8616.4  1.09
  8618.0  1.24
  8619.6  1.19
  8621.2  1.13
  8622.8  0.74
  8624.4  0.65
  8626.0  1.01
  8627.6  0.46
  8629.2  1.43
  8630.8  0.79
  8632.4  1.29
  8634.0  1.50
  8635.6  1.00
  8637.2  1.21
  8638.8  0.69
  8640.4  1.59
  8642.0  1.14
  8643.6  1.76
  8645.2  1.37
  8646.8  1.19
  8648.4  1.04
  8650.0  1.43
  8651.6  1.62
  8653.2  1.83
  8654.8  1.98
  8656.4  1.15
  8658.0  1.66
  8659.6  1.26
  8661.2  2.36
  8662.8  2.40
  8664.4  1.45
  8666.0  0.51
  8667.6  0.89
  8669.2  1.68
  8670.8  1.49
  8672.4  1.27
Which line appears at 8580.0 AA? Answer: Halpha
